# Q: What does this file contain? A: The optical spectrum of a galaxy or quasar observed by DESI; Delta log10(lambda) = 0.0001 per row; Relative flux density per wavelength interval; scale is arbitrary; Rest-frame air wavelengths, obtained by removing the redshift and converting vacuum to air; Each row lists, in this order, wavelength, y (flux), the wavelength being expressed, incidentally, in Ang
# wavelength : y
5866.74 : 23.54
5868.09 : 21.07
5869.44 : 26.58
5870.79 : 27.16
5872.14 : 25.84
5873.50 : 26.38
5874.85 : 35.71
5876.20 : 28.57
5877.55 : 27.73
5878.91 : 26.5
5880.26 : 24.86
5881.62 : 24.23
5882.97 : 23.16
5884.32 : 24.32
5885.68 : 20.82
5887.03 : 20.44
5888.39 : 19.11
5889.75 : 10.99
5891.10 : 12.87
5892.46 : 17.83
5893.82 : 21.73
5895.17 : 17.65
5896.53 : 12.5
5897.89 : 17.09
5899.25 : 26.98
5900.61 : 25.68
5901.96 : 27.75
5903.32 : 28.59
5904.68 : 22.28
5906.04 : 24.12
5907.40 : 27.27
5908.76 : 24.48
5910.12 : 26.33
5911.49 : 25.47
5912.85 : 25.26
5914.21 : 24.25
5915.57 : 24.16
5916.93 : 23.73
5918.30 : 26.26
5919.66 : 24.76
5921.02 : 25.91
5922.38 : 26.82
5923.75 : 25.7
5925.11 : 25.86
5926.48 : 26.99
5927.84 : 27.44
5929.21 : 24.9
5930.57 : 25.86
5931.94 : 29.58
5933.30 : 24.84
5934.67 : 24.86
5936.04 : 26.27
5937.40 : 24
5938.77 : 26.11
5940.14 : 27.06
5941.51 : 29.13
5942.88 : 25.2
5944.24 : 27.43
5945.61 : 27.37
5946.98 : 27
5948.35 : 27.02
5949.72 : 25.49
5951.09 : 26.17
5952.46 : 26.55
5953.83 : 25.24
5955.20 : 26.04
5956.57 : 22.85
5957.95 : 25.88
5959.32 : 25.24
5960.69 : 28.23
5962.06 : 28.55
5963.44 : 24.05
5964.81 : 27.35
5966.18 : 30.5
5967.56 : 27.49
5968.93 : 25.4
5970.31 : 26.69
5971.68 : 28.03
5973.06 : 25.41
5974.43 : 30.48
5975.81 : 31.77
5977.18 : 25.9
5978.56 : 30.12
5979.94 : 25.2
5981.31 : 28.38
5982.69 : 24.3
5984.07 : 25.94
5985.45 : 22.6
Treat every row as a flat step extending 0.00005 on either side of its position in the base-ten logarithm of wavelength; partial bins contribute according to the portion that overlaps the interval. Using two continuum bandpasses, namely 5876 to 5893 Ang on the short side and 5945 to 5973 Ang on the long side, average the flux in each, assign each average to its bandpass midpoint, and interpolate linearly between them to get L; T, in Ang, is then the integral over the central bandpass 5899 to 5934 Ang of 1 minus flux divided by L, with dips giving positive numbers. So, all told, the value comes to -3.22 Ang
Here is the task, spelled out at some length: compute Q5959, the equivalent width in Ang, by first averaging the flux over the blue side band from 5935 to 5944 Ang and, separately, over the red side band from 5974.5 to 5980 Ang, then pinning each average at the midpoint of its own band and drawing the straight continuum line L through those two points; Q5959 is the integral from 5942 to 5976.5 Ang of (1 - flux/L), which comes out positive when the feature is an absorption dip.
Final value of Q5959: 0.94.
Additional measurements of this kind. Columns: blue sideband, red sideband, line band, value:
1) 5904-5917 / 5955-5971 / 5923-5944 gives -0.6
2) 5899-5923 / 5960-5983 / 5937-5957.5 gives 0.4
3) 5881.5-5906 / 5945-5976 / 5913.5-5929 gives -1.5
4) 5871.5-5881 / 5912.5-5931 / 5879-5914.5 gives 6.1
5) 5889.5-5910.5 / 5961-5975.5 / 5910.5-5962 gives -2.7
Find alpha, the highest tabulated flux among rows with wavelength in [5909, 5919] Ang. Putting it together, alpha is 26.33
